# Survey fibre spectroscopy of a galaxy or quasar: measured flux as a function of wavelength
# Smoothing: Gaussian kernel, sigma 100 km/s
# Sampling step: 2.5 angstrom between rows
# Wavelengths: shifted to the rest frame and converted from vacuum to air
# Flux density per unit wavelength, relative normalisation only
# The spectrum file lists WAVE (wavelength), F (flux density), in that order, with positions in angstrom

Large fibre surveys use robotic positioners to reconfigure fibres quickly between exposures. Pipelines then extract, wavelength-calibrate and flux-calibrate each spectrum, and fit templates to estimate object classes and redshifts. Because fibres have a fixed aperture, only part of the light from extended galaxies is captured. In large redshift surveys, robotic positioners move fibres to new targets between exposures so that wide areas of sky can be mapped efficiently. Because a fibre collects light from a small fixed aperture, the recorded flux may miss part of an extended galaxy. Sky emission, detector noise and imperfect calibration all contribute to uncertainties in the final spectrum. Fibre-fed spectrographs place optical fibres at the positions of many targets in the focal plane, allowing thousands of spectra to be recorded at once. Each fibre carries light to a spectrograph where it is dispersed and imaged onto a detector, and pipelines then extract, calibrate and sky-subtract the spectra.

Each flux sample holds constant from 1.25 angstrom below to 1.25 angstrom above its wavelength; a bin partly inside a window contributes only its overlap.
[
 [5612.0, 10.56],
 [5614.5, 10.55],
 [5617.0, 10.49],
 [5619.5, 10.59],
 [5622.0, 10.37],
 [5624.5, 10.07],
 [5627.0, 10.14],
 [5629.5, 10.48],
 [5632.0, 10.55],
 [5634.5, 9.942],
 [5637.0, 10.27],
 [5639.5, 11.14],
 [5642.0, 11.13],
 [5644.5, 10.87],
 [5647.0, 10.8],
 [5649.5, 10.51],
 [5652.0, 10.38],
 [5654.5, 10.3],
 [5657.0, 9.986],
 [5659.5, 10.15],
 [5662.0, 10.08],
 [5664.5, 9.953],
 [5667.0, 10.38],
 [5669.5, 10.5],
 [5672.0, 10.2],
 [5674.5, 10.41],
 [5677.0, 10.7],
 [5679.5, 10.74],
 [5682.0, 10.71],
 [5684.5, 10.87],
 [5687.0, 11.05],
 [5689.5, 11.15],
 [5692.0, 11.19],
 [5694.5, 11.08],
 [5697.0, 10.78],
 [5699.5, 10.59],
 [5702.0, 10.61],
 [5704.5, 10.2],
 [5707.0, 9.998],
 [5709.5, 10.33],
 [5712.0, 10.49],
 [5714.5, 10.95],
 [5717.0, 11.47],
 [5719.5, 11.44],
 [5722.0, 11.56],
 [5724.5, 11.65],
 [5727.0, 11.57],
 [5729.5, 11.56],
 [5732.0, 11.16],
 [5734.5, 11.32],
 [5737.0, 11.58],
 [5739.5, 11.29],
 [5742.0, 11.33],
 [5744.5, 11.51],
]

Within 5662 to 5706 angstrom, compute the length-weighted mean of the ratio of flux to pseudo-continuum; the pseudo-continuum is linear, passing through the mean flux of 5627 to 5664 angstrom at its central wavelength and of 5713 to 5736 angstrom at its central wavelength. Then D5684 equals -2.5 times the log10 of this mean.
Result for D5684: 0.03 mag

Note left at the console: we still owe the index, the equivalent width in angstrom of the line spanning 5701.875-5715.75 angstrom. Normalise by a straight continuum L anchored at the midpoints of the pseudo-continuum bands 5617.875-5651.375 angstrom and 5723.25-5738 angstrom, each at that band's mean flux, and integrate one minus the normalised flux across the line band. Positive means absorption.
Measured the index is 1.0 angstrom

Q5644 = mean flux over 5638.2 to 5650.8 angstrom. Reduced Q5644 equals 10.9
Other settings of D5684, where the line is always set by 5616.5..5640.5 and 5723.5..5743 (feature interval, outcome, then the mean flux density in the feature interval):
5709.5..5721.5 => 0.021 mag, 11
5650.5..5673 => 0.052 mag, 10.2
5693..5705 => 0.040 mag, 10.7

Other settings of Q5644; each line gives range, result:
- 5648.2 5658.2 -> 10.3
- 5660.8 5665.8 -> 10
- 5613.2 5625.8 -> 10.4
